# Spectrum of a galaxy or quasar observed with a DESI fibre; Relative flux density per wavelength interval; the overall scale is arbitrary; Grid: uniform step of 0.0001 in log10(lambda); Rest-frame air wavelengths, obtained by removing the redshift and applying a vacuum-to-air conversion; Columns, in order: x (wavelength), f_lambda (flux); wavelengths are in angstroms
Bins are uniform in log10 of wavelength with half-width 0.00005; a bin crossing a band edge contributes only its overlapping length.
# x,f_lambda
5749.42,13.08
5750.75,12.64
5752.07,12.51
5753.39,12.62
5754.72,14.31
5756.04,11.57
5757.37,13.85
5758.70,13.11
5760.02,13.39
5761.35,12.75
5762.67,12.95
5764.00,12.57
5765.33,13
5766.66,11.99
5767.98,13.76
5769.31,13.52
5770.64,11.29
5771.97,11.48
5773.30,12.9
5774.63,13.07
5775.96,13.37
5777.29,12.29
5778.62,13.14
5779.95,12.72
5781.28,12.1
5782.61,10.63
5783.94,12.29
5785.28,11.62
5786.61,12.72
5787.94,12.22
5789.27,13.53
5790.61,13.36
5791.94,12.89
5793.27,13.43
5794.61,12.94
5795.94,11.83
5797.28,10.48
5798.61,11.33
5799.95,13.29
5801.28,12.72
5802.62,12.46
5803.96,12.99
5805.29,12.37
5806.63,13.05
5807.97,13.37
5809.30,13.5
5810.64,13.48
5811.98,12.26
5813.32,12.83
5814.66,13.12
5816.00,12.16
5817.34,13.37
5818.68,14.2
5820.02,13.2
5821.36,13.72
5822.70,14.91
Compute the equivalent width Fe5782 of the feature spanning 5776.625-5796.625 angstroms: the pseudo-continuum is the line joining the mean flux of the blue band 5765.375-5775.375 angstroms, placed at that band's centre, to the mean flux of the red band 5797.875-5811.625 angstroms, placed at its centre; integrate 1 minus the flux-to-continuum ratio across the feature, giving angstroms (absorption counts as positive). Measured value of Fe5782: 0.31 angstroms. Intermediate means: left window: 12.6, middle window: 12.5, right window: 12.8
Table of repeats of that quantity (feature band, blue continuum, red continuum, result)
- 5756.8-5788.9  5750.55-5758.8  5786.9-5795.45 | 0.9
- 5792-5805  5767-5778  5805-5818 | 0.5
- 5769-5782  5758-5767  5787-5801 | 0.2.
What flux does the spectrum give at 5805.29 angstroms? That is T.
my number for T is 12.37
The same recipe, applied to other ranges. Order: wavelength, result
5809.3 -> 13.5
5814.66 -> 13.12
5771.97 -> 11.48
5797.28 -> 10.48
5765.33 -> 13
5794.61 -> 12.94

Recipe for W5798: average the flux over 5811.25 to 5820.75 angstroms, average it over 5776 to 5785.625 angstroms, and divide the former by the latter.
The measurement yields 1.1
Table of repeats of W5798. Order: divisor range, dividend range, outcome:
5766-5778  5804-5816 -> 1.02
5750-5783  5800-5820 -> 1.02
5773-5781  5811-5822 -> 1.02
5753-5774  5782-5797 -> 0.97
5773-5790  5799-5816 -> 1.03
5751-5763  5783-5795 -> 0.98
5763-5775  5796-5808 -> 0.98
